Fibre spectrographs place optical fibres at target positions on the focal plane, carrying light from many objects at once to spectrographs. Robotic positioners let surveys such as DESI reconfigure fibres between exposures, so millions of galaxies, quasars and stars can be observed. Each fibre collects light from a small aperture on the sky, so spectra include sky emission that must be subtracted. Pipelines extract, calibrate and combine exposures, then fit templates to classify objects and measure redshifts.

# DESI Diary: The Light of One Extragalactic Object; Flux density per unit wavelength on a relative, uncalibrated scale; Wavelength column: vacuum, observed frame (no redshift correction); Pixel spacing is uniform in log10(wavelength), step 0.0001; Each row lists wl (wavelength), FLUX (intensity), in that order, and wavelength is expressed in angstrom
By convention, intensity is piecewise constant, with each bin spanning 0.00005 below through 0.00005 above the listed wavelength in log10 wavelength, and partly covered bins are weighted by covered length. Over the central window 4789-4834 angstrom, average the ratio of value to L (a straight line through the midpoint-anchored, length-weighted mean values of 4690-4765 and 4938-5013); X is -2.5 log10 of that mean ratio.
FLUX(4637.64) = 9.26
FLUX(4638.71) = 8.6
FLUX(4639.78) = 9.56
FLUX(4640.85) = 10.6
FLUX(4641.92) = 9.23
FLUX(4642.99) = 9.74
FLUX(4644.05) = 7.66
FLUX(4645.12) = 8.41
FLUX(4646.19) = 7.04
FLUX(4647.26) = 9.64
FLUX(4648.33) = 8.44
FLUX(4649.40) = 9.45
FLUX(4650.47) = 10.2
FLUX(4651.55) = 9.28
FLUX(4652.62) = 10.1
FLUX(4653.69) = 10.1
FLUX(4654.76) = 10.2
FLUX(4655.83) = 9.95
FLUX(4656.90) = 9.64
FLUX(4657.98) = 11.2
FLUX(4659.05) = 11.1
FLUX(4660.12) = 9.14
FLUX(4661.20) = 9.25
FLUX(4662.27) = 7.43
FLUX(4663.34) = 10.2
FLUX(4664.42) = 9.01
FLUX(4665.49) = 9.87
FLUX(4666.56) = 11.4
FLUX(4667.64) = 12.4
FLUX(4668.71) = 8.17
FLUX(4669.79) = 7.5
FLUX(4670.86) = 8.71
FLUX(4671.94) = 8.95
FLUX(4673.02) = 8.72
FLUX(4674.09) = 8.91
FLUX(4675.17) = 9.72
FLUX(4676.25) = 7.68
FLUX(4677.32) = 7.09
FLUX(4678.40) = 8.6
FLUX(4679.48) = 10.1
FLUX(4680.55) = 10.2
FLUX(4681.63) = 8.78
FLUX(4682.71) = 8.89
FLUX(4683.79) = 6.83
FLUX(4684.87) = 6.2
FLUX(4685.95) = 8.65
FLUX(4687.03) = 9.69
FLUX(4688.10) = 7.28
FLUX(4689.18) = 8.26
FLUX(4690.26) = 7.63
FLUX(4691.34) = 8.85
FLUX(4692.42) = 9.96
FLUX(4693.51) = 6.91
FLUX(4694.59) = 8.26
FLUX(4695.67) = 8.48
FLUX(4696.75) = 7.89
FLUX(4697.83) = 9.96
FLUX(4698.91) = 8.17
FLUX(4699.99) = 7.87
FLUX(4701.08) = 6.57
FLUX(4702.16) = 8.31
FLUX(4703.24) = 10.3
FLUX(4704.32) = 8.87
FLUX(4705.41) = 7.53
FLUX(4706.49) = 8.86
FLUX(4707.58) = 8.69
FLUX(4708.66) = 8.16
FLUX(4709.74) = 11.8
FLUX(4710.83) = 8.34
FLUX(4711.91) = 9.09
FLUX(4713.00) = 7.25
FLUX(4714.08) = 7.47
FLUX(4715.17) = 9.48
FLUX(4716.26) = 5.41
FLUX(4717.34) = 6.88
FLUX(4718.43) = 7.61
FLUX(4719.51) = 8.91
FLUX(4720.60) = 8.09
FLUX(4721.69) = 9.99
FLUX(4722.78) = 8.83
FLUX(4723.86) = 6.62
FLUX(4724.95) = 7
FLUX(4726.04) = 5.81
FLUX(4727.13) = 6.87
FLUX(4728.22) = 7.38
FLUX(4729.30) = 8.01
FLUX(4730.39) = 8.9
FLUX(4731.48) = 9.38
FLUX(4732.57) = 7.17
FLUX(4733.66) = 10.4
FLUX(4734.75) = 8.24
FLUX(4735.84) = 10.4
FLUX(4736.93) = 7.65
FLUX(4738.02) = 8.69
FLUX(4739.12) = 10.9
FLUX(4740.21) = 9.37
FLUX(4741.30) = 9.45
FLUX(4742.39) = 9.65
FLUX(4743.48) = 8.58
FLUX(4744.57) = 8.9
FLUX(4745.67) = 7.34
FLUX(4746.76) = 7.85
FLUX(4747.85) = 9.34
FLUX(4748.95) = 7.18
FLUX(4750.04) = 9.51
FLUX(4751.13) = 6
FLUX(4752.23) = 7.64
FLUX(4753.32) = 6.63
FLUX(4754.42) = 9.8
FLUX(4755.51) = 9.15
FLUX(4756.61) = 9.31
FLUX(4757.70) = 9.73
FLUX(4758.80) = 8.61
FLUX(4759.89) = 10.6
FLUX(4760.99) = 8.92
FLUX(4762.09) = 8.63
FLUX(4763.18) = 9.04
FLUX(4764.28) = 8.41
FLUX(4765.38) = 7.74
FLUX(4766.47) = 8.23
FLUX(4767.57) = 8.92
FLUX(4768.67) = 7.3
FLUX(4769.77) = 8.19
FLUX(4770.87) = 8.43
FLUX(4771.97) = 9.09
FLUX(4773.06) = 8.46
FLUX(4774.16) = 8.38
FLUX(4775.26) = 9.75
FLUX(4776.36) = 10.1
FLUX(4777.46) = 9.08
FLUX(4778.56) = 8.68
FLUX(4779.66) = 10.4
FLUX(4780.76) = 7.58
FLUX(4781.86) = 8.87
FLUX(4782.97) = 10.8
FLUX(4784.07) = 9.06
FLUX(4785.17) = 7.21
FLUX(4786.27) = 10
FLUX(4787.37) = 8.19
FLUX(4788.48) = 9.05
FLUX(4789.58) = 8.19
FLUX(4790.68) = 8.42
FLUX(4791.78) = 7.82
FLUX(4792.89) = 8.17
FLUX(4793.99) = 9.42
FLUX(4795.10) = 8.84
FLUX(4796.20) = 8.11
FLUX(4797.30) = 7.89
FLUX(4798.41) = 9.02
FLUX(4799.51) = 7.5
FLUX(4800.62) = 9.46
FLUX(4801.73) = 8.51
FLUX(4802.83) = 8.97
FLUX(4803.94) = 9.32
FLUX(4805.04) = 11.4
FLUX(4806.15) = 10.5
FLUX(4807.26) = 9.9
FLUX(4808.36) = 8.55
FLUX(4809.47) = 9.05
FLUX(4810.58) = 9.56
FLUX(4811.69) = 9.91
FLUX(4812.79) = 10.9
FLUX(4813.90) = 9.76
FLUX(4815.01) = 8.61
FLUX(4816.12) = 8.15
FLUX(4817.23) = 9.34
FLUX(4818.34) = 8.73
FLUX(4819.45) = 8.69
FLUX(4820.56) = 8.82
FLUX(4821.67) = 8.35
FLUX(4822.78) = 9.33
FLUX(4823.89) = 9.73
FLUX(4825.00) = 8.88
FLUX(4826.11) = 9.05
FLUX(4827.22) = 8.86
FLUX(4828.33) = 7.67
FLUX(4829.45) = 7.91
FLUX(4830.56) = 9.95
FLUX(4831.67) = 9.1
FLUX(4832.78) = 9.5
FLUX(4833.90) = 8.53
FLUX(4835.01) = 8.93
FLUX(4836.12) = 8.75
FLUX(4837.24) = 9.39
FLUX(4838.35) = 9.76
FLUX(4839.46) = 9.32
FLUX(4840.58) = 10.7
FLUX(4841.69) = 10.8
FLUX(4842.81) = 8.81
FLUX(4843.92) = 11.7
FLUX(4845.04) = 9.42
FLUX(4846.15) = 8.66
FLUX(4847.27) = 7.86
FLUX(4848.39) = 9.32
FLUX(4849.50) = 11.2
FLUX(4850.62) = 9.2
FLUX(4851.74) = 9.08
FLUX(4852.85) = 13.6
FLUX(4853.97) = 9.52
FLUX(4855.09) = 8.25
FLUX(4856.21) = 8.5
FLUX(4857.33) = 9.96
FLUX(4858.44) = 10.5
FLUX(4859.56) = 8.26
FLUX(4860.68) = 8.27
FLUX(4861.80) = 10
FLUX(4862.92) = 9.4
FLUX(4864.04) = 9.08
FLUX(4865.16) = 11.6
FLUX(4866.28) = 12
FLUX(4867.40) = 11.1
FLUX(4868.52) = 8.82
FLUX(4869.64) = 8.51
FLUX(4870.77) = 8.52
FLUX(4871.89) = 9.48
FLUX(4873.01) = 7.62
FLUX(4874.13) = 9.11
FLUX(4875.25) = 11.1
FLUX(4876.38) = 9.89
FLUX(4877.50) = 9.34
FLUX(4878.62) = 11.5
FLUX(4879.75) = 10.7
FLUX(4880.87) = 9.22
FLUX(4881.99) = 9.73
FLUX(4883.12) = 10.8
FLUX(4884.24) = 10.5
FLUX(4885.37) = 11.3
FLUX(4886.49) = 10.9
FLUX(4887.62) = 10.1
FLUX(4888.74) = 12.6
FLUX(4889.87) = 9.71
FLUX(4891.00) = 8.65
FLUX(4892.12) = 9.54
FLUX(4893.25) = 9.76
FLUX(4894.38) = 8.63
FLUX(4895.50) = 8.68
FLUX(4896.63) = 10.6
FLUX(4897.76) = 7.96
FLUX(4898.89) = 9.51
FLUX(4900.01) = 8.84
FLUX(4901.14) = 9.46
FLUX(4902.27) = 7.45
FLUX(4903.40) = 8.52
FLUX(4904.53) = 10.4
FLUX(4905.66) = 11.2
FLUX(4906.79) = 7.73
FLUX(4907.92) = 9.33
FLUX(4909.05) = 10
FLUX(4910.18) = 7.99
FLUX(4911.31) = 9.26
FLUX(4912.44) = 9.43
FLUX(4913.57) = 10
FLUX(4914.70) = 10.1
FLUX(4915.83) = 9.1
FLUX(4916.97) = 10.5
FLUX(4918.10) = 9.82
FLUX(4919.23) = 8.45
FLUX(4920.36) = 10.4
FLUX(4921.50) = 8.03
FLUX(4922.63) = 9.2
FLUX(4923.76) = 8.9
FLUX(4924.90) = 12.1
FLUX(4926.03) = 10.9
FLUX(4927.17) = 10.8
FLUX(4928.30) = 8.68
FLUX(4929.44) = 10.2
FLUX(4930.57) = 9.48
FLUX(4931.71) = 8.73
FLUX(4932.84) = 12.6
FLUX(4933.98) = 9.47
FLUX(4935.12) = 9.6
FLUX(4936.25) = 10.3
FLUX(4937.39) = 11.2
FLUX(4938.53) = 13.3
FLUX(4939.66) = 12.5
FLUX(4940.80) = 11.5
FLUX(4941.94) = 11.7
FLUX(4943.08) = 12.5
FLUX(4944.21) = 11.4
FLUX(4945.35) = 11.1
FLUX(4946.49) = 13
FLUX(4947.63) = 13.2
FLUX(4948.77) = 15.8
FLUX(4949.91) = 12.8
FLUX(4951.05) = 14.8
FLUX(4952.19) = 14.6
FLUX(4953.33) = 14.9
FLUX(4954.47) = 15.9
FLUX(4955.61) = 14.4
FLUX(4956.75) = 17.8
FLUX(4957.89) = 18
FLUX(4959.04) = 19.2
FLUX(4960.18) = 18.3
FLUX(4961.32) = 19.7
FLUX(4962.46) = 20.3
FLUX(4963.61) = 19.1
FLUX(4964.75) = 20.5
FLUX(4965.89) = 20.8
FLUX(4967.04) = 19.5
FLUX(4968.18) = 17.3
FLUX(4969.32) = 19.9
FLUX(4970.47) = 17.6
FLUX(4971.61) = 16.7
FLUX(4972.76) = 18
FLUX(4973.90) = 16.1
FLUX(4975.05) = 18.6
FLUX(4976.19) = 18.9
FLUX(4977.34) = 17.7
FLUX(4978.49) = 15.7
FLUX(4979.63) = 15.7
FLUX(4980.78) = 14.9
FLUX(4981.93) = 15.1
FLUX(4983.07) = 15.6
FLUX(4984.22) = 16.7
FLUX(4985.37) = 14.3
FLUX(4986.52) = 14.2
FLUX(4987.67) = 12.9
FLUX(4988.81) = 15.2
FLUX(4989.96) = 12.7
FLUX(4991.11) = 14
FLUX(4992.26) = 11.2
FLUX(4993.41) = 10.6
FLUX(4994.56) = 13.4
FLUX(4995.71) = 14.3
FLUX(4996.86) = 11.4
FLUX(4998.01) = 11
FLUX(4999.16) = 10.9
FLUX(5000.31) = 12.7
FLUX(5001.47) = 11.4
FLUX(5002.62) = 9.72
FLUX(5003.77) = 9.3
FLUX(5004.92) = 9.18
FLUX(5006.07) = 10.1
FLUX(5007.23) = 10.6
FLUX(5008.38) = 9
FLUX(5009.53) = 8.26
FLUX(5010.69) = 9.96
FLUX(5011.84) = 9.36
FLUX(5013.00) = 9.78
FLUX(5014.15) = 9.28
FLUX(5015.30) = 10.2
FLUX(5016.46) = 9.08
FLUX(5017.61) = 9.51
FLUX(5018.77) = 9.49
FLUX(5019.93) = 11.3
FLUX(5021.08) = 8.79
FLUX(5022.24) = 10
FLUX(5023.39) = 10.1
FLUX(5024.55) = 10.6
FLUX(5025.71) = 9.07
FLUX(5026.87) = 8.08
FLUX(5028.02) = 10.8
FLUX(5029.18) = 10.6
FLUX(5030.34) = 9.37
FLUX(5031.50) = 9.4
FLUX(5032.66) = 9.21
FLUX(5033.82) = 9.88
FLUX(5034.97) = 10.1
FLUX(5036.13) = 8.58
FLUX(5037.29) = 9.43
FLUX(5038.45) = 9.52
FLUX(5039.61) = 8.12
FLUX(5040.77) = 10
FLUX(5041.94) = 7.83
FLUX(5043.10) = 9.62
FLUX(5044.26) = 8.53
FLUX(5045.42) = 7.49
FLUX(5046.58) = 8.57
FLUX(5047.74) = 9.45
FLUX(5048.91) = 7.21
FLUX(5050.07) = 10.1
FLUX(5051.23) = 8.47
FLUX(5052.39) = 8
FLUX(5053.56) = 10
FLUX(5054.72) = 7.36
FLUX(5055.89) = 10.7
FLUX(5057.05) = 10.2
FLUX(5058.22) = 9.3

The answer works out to 0.16 mag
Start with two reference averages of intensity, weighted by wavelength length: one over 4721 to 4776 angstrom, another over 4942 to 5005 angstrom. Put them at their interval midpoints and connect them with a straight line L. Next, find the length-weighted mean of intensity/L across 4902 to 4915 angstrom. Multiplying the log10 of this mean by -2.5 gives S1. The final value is 0.380 mag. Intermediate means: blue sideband 8.53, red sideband 15.1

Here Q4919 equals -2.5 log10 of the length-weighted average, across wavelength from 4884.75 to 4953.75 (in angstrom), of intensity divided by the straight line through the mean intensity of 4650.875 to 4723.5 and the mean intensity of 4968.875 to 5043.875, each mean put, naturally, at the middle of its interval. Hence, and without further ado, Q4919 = 0.054 mag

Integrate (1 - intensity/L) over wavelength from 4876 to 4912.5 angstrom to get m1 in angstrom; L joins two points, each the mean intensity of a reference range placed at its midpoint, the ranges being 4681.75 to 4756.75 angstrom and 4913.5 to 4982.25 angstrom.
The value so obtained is 8.5 angstrom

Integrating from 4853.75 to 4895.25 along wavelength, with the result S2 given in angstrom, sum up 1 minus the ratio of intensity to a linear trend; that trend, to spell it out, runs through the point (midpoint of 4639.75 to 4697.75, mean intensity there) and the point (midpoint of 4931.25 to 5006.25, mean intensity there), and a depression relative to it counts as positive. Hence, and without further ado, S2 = 9.6 angstrom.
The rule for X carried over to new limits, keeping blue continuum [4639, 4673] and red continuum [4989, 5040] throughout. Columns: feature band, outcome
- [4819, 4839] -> 0.10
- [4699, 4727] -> 0.18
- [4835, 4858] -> 0.02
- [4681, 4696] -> 0.16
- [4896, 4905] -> 0.11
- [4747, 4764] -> 0.12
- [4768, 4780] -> 0.10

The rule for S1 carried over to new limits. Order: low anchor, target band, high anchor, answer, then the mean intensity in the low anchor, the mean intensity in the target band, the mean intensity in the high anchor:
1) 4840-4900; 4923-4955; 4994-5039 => -0.19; 9.79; 11.8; 10.1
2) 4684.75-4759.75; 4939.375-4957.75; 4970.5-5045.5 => -0.25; 8.4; 13.7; 11.6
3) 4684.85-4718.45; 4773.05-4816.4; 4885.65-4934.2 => -0.02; 8.31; 9.05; 9.63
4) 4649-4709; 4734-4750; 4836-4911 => 0.04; 8.93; 8.86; 9.67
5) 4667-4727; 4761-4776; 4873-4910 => 0.04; 8.38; 8.54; 9.72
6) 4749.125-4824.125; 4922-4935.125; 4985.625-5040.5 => -0.02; 8.88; 10.1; 10.5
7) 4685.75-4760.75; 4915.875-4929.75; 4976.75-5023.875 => 0.11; 8.44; 9.79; 11.8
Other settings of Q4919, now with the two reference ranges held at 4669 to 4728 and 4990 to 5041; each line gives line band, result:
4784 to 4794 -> 0.04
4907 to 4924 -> 0.03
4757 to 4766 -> -0.04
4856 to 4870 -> -0.05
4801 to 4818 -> -0.06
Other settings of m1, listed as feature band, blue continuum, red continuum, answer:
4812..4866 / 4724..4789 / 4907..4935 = -1.28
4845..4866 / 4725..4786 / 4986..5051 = -0.85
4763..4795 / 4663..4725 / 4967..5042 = 2.66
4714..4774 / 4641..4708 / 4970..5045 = 6.82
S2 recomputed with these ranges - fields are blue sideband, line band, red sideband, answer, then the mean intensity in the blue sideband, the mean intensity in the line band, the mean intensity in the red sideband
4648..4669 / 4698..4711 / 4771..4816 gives 1.2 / 9.86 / 8.67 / 9.05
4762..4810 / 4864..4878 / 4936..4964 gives 2.5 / 8.84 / 9.73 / 14.7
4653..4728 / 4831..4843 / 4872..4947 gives 0.2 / 8.64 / 9.44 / 10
